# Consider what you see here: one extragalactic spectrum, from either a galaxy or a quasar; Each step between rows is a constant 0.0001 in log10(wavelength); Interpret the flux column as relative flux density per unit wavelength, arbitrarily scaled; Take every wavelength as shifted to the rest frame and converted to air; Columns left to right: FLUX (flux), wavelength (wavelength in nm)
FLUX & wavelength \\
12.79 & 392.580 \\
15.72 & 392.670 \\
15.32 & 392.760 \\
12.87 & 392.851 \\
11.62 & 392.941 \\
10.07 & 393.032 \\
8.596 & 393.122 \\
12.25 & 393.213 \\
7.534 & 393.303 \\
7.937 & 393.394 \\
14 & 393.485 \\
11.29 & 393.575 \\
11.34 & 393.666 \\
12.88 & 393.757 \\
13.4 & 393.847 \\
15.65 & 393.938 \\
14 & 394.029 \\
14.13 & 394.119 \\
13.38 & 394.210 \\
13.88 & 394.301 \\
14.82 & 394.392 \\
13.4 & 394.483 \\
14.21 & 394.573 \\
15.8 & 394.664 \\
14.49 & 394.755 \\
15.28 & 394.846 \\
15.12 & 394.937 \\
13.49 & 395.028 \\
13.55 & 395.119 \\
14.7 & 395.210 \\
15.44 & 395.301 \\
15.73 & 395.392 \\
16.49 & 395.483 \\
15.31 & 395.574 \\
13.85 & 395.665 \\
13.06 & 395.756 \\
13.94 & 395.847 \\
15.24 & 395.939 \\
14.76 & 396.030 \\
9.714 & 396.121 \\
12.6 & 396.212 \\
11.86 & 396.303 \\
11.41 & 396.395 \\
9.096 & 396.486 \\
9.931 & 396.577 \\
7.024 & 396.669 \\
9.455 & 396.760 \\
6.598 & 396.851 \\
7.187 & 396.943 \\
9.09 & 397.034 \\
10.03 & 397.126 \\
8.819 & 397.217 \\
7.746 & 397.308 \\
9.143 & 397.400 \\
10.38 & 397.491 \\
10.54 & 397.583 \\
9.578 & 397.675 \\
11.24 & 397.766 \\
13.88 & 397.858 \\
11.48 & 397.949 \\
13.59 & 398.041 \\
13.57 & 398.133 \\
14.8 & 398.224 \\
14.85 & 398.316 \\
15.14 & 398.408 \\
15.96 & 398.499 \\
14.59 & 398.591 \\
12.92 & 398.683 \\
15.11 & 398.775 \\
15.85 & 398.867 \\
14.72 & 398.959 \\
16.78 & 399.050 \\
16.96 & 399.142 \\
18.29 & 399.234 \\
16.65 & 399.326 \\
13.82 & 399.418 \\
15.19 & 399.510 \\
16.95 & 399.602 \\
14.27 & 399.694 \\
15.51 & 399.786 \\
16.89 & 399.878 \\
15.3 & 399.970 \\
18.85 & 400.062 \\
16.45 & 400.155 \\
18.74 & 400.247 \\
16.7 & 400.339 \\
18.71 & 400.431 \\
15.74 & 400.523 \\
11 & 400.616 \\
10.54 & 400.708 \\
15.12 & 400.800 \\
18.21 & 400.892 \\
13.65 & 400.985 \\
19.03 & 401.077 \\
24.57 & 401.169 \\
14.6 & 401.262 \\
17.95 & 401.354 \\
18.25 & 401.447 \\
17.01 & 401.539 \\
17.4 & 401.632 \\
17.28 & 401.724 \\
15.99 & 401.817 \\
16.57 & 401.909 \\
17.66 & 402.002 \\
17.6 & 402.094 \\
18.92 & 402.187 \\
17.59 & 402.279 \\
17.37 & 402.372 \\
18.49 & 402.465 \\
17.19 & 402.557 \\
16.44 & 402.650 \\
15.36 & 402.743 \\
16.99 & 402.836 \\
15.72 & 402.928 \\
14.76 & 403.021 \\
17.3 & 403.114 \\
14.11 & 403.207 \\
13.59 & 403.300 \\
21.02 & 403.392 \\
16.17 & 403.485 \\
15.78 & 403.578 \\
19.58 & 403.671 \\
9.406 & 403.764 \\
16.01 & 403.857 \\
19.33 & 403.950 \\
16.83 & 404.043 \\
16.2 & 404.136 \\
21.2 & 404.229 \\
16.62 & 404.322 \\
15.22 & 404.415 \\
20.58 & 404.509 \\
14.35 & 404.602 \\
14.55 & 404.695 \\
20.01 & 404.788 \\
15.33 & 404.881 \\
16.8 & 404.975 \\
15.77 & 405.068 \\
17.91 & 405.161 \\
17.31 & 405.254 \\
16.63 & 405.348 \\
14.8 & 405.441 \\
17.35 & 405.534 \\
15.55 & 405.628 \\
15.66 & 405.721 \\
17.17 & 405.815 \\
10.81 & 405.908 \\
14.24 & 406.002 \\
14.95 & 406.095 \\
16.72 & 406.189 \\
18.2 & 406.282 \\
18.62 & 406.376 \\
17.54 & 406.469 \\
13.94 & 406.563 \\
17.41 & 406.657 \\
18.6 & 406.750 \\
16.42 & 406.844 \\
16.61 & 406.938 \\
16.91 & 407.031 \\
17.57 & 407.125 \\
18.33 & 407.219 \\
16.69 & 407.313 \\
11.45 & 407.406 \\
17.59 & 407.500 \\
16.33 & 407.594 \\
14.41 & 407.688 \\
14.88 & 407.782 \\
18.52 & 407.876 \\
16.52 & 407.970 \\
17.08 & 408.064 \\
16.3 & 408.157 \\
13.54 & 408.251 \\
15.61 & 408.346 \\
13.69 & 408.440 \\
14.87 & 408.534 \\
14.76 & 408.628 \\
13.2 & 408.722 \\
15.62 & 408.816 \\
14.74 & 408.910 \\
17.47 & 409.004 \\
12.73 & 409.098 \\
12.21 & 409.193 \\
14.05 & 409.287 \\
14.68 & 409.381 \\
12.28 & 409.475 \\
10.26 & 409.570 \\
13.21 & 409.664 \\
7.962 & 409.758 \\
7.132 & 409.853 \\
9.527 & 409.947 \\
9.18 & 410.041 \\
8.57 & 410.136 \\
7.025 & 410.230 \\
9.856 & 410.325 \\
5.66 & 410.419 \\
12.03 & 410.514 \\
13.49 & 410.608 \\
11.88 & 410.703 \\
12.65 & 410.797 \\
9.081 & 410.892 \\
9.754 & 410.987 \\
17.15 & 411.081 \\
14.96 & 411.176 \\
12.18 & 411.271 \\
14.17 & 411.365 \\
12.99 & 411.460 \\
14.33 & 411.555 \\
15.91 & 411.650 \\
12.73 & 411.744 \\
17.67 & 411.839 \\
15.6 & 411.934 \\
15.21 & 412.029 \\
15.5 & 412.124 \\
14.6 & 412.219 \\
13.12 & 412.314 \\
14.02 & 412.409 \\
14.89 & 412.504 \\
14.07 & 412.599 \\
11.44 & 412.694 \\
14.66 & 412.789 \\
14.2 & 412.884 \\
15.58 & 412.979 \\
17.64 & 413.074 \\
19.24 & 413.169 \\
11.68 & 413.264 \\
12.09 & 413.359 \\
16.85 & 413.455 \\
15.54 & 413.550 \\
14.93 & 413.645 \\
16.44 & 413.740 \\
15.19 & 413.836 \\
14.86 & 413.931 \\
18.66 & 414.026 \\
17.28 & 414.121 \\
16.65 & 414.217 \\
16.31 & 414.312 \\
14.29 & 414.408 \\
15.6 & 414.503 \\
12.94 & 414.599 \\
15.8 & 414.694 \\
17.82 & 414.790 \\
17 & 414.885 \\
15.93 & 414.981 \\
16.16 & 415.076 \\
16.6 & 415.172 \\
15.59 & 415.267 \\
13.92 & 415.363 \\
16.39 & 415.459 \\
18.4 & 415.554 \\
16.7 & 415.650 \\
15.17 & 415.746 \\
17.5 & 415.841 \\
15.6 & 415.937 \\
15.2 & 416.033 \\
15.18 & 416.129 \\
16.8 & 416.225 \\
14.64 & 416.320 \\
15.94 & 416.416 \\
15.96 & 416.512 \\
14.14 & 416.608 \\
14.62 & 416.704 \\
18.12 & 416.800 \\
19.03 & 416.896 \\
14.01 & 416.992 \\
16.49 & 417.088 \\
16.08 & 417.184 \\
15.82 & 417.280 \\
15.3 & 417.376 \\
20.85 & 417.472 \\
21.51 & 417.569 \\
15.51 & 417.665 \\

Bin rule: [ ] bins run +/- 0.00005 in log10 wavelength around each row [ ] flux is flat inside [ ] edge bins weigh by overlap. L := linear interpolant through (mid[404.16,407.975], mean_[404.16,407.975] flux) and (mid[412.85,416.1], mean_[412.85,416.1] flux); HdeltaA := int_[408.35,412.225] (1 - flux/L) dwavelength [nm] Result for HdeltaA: 0.83 nm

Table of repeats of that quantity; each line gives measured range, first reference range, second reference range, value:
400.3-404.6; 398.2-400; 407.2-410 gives -0.49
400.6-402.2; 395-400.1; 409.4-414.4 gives -0.43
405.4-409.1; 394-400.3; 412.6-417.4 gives -0.27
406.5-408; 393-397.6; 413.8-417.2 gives -0.20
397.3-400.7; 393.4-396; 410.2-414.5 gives -0.11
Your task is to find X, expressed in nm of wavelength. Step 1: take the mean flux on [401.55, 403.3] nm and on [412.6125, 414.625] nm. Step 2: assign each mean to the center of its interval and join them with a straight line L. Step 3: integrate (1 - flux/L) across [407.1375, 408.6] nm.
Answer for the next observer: 0.03 nm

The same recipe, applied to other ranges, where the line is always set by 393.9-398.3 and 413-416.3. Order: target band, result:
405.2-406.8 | -0.212 nm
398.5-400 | -0.294 nm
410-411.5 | 0.387 nm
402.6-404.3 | -0.318 nm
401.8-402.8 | -0.264 nm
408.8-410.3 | 0.342 nm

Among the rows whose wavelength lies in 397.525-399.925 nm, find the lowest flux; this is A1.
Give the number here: 9.578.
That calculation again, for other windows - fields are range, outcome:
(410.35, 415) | 5.66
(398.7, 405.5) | 9.406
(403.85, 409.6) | 10.26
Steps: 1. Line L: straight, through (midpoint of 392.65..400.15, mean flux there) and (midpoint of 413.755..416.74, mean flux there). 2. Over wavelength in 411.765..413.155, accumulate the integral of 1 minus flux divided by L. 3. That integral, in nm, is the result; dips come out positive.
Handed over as 0.05 nm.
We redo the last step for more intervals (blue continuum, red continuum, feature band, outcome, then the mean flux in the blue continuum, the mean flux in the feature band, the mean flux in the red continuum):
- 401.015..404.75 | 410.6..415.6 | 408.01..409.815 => 0.22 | 17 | 13.9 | 15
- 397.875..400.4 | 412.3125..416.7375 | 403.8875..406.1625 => -0.13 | 15.6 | 16.5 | 15.5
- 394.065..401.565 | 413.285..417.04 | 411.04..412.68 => 0.10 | 14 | 14.6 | 15.9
